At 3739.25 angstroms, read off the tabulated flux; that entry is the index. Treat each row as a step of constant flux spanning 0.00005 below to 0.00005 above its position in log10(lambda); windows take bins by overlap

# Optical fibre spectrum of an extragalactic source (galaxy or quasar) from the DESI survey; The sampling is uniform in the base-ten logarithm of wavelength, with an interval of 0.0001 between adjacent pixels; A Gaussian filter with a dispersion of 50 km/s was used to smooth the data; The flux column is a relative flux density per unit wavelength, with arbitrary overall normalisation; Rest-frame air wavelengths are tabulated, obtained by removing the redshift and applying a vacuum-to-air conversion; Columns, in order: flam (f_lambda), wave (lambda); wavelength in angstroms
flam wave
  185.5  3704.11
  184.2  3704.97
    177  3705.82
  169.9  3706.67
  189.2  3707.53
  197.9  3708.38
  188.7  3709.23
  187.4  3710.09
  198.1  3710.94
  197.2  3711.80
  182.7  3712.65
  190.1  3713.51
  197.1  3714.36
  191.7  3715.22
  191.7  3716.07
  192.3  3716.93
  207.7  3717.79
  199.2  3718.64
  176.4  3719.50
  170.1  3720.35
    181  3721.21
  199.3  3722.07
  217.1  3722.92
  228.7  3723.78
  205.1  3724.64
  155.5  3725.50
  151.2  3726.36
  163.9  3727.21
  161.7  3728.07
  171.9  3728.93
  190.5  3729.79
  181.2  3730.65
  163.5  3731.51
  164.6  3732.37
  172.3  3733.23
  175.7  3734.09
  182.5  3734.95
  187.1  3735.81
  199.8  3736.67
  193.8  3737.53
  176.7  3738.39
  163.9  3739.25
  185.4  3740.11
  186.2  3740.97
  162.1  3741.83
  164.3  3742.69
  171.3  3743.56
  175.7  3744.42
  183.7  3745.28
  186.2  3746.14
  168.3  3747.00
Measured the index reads 163.9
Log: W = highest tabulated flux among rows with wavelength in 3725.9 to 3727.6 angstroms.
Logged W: 163.9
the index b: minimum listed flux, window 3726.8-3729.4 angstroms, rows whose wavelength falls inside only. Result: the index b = 161.7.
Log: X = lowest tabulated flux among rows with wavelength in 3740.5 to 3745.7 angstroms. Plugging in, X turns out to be 162.1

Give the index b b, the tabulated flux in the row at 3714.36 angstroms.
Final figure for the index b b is 197.1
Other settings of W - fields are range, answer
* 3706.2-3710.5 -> 197.9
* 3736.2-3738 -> 199.8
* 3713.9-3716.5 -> 197.1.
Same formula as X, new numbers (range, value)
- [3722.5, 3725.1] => 205.1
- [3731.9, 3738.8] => 164.6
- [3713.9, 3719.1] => 191.7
